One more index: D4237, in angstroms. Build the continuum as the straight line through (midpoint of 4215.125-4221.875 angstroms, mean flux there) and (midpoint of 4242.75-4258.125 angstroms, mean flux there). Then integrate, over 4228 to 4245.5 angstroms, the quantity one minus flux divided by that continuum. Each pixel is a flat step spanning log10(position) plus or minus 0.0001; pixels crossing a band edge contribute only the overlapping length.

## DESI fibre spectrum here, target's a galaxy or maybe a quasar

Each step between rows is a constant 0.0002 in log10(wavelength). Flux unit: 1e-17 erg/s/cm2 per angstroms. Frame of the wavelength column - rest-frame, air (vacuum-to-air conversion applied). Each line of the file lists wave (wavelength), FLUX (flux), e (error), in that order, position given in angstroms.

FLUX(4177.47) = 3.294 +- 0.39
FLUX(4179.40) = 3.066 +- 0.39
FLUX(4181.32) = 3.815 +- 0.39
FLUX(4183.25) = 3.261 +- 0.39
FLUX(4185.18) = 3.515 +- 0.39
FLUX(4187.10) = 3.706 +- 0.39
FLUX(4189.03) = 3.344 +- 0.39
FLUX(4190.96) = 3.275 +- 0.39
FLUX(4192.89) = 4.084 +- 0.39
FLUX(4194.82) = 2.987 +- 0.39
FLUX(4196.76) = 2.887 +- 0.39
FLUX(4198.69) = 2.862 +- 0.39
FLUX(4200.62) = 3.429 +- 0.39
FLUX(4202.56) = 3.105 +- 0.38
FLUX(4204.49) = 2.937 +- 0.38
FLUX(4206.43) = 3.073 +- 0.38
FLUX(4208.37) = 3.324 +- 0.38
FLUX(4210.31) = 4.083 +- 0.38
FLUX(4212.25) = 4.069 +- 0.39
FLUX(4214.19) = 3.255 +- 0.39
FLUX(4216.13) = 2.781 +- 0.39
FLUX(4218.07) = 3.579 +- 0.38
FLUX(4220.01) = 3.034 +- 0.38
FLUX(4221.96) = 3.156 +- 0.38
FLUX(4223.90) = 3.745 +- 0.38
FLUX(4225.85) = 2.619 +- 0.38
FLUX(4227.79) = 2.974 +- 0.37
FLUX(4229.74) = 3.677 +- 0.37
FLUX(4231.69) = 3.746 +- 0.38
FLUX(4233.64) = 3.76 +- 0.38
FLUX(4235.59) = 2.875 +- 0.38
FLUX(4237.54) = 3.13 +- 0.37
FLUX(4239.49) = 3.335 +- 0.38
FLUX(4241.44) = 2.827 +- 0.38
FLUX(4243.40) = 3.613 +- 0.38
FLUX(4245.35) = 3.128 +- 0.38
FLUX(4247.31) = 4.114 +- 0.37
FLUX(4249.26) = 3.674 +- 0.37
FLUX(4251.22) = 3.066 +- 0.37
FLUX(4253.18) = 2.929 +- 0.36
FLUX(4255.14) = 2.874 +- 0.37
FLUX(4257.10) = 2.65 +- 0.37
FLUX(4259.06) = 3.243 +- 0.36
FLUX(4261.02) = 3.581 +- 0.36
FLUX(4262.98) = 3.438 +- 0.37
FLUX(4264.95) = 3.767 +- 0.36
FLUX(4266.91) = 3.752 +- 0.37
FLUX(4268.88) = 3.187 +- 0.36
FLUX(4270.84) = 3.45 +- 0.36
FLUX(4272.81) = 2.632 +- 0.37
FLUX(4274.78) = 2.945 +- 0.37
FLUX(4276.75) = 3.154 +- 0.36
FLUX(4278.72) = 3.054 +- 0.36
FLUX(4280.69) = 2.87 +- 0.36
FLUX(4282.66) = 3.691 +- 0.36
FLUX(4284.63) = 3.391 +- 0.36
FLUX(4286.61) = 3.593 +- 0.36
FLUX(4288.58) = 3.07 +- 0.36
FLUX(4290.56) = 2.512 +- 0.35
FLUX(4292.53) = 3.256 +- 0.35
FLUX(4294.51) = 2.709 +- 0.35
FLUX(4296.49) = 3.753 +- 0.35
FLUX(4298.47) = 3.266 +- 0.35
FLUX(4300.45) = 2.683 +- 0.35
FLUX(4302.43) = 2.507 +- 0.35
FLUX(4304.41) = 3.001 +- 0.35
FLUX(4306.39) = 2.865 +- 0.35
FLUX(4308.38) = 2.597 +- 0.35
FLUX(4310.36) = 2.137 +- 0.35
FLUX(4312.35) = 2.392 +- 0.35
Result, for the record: -0.8 angstroms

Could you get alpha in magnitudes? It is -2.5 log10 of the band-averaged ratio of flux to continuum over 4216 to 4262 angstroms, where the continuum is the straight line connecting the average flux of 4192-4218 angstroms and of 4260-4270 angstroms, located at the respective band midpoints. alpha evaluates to 0.06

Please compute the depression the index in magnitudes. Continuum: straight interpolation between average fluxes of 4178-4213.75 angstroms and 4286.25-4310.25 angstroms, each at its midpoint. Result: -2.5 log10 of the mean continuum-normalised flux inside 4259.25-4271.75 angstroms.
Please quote -0.14 mag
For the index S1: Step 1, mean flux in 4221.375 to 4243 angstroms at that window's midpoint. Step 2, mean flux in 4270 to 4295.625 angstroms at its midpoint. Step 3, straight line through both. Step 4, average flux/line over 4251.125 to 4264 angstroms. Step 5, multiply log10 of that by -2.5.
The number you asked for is 0.02 mag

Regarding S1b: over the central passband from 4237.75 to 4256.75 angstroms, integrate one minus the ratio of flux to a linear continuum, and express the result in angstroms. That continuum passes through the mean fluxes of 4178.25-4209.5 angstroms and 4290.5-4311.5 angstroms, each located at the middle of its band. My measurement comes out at -1.1 angstroms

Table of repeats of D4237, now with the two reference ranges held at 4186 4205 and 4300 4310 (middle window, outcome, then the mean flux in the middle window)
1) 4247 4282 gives -3.9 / 3.23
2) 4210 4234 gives -2.0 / 3.39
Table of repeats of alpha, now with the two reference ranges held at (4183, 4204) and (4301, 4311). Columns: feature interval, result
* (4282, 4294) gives -0.17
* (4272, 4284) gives -0.10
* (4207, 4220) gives -0.09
